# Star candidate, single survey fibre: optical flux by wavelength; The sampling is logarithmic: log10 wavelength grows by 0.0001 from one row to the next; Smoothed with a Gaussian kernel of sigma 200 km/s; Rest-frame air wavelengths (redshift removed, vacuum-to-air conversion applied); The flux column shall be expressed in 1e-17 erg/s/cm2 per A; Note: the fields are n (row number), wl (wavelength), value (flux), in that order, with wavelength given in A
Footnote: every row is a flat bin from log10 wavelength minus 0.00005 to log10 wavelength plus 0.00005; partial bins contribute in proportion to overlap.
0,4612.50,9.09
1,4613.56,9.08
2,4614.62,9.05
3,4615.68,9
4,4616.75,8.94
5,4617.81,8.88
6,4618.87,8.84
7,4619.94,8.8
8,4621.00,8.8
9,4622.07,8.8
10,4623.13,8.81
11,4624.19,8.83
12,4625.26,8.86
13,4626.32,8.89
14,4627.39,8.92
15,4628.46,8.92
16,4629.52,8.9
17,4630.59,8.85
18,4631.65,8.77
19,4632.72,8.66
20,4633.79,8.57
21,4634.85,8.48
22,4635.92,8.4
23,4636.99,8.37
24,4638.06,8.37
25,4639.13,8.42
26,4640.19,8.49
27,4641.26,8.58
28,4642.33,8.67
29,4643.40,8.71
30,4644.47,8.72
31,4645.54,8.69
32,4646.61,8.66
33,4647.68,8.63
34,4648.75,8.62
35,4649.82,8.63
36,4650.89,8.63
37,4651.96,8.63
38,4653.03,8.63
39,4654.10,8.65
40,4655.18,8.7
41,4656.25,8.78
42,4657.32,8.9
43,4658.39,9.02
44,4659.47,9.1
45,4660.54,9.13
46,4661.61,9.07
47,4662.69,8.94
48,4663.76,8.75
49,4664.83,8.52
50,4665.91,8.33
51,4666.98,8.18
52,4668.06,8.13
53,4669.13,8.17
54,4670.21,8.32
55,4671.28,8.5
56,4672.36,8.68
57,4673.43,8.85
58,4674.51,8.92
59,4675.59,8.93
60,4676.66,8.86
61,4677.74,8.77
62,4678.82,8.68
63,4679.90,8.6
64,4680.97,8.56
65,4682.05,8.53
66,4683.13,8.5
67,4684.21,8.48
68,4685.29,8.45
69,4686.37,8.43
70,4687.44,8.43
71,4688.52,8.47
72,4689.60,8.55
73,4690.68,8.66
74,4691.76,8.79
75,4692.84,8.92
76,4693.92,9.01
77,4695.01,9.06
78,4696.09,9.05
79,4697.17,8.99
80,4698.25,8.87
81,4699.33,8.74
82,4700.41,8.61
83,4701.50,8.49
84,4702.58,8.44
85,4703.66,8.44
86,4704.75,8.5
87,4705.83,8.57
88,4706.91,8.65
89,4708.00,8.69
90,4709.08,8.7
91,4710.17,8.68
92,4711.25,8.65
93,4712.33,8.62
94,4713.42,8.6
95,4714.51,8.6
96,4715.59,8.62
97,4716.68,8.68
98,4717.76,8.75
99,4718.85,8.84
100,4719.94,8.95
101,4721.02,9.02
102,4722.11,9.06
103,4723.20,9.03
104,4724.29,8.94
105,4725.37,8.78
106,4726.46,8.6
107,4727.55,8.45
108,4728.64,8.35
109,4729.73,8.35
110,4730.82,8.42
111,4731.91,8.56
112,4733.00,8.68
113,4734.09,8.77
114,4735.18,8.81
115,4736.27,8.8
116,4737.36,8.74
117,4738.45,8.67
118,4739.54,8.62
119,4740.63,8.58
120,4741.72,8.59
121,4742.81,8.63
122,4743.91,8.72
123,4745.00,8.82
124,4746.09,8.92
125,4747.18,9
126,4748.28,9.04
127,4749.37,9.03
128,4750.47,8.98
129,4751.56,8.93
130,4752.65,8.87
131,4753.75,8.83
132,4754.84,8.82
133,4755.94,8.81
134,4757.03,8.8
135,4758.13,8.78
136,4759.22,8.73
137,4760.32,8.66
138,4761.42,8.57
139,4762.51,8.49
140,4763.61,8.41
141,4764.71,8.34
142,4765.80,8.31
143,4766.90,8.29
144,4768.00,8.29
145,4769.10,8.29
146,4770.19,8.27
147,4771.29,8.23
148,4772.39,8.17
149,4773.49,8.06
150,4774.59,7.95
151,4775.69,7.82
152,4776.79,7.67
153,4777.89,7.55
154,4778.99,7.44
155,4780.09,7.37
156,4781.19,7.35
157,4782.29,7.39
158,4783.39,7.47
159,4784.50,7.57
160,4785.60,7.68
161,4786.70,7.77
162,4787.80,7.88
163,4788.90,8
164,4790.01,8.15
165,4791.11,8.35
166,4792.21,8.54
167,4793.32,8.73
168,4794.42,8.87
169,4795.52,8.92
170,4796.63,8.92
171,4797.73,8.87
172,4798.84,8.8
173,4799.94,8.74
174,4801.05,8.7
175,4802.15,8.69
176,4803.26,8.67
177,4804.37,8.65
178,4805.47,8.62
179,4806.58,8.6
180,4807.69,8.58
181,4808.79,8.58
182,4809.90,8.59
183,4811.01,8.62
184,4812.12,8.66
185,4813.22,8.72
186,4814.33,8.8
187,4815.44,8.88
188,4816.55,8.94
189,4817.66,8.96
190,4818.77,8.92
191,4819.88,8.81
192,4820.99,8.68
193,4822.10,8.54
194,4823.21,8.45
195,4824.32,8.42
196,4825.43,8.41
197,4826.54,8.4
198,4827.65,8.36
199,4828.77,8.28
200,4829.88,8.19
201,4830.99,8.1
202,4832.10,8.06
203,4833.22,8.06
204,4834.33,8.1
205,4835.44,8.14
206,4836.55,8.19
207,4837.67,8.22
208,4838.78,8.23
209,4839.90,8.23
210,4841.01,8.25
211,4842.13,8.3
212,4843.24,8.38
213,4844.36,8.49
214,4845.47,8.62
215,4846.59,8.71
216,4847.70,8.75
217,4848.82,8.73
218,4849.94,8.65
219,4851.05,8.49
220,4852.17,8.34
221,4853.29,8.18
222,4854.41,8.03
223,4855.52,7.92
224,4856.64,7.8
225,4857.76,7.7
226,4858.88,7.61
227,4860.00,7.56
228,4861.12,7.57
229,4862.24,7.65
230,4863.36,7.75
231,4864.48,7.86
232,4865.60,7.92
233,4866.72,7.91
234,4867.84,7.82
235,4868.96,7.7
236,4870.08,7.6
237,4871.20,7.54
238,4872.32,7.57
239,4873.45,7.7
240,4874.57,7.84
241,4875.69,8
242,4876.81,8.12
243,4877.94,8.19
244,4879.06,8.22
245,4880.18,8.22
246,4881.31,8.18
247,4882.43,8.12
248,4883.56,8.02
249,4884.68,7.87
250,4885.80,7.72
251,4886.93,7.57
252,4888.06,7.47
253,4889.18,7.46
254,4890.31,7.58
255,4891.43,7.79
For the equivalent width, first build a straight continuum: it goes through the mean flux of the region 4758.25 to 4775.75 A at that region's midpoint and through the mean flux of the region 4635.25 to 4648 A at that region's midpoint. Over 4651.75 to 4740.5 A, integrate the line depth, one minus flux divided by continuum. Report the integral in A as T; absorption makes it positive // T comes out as -2.4 A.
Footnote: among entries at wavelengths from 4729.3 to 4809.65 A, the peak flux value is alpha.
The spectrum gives 9.04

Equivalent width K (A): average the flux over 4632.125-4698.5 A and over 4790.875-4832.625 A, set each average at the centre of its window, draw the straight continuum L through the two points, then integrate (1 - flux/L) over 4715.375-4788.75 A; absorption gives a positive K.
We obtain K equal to 1.57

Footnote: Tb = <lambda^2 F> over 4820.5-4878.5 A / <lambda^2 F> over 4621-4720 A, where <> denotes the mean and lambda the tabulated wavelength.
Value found 1.01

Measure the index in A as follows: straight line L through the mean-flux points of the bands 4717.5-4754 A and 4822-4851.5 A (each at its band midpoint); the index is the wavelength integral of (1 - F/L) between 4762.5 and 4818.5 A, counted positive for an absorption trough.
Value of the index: 1.5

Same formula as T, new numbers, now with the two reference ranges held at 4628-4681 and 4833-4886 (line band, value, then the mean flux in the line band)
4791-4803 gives -0.74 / 8.75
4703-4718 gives -0.22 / 8.62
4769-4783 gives 0.87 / 7.8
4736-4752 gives -0.77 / 8.81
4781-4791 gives 0.65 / 7.74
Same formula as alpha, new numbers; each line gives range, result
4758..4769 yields 8.78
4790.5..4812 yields 8.92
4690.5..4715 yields 9.06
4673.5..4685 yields 8.93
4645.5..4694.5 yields 9.13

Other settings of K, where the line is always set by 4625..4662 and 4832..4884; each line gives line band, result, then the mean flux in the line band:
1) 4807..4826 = -1.13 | 8.68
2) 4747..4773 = -0.78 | 8.61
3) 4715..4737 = -0.67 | 8.72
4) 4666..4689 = 0.19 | 8.54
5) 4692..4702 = -0.36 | 8.85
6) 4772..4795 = 1.10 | 7.89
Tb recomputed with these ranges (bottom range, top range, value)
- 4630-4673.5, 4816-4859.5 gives 1.05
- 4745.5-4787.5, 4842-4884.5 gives 1.01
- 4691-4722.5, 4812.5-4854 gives 1.02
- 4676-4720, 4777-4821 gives 1.01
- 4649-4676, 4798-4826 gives 1.07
